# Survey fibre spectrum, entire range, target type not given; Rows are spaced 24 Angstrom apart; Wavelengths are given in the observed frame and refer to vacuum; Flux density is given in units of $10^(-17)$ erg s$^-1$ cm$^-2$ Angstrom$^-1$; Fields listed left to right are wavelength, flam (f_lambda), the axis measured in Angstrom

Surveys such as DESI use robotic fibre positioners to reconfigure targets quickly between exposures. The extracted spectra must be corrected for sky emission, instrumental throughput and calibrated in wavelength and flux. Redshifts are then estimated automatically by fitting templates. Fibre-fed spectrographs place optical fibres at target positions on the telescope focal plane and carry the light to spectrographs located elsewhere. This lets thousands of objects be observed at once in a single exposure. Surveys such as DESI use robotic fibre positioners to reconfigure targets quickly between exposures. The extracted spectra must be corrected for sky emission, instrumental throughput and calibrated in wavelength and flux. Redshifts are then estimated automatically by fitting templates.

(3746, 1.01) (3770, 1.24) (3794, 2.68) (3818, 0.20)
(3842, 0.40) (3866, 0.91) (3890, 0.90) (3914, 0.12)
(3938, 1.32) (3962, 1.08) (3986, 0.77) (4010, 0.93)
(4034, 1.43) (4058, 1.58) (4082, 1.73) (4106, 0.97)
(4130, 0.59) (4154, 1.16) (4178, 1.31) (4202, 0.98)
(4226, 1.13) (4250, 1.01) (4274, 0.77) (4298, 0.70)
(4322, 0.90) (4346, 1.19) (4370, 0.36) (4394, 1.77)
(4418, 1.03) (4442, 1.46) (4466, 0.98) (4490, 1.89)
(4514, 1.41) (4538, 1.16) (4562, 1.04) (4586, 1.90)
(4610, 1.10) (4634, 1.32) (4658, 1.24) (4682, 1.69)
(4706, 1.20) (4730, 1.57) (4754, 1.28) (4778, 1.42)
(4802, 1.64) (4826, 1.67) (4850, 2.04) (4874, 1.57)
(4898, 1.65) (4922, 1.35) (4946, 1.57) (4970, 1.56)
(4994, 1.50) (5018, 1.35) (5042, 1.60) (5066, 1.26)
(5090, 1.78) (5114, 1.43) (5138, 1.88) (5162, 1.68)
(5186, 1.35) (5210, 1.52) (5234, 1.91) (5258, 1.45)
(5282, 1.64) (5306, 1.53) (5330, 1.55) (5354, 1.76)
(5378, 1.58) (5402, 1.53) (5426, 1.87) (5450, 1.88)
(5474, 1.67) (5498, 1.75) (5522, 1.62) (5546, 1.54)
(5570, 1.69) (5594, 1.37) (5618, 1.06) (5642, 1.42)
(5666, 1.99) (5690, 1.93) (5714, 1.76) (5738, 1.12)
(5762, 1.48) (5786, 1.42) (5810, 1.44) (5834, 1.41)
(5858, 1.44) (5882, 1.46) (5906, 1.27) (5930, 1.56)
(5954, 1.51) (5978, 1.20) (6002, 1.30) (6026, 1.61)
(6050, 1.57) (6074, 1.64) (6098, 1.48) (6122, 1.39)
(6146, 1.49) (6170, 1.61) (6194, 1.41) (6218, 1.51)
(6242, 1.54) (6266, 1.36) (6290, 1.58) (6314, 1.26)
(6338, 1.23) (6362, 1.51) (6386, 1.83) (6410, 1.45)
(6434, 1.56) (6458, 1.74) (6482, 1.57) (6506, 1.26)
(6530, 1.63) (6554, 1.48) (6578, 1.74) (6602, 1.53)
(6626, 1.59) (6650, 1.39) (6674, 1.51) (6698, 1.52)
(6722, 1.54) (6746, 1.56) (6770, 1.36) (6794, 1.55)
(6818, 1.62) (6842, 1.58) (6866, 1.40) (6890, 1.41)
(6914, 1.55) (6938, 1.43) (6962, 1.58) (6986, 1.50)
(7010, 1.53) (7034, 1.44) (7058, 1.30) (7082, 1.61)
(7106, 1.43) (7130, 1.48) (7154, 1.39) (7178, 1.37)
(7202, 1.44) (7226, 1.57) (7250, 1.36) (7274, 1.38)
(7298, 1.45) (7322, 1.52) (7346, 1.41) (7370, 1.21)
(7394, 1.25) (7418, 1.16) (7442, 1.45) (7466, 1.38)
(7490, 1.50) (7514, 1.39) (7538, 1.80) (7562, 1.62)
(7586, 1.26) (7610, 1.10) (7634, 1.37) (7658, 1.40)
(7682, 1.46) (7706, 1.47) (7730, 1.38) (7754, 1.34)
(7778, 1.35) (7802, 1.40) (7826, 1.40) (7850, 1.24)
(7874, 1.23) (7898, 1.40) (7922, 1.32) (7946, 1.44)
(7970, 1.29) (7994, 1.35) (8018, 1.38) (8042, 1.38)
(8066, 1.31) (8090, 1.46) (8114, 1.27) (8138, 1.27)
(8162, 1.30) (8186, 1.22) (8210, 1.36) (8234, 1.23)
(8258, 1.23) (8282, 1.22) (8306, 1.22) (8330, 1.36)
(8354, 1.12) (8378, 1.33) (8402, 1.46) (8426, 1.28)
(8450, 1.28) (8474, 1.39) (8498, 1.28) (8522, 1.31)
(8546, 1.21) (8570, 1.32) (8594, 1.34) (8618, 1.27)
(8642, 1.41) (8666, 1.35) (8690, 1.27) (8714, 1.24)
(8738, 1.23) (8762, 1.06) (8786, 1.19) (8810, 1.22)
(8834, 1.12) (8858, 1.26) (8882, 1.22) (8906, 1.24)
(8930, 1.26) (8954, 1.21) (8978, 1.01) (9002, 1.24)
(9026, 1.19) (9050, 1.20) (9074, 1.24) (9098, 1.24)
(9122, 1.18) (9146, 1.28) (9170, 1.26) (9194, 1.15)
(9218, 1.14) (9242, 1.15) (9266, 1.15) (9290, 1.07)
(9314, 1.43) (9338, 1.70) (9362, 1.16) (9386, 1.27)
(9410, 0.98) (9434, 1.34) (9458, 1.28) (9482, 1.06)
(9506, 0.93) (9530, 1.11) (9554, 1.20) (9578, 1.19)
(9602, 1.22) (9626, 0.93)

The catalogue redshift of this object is 0.15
